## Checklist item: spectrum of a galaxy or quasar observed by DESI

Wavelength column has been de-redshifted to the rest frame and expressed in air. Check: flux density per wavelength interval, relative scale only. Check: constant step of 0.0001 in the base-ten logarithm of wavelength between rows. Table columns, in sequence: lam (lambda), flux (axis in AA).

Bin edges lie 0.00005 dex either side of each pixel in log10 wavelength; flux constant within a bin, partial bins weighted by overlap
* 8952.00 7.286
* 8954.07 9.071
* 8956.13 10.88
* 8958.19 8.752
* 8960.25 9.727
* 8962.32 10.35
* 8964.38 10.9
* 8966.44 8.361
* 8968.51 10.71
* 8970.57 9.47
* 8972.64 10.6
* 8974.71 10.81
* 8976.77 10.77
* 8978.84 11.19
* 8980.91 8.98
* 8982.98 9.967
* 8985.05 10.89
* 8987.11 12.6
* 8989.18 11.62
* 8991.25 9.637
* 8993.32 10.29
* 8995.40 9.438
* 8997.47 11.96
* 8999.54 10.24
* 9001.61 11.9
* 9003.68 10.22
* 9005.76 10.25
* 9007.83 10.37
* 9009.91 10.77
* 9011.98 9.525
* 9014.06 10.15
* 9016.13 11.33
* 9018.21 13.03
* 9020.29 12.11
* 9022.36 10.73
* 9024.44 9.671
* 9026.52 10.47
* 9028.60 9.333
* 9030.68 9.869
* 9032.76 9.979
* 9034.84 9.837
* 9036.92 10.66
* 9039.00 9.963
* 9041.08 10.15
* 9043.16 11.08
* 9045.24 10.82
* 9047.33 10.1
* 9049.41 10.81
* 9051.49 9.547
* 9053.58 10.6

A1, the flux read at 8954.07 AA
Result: 9.071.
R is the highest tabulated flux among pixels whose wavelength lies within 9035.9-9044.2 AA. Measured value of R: 11.08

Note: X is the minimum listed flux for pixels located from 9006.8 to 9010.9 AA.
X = 10.37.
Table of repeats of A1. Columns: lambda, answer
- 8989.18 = 11.62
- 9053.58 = 10.6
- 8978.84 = 11.19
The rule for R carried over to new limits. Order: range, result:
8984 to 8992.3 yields 12.6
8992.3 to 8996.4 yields 10.29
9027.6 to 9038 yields 10.66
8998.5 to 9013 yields 11.9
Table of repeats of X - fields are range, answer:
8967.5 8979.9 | 9.47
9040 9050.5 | 10.1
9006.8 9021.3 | 9.525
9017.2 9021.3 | 12.11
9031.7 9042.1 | 9.837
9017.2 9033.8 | 9.333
